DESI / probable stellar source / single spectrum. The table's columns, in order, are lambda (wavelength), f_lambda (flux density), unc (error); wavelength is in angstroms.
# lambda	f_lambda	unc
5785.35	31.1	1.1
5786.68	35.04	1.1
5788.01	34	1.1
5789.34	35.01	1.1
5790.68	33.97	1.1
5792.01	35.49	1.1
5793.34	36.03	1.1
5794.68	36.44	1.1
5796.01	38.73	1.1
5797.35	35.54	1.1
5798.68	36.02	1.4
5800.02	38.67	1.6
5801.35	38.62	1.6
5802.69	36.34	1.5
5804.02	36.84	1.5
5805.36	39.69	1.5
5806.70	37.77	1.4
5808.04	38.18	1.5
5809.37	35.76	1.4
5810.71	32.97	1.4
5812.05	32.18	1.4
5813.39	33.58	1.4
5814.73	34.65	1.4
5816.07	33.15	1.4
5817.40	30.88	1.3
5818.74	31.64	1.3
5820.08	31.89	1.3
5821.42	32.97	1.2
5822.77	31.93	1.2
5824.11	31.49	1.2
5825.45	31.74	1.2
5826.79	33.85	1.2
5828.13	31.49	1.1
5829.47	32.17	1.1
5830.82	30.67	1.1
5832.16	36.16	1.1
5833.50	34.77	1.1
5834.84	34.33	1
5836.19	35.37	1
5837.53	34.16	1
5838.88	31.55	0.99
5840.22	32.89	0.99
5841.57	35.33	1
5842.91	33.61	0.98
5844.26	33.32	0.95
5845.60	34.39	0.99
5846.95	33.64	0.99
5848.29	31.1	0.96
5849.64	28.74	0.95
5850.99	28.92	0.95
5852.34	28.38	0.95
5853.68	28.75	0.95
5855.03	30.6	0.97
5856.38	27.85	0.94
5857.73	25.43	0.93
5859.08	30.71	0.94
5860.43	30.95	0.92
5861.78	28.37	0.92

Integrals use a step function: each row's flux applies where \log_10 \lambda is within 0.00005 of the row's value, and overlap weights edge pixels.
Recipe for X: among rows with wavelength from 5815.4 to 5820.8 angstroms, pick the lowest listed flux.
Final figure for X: 30.88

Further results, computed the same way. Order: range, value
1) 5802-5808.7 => 36.34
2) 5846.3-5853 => 28.38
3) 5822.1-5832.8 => 30.67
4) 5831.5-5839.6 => 31.55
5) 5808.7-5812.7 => 32.18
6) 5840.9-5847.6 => 33.32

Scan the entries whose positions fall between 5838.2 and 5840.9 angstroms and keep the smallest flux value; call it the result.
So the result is 31.55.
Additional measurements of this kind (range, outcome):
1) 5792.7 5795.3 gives 36.03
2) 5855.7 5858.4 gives 25.43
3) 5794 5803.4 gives 35.54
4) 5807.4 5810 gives 35.76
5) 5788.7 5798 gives 33.97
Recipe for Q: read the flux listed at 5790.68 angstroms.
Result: 33.97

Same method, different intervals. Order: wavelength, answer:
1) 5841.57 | 35.33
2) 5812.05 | 32.18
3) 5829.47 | 32.17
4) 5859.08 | 30.71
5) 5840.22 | 32.89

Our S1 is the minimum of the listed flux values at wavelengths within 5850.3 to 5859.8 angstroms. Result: 25.43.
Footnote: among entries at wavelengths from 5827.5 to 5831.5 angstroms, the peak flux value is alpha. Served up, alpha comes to 32.17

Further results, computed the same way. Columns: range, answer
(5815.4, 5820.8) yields 33.15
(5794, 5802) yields 38.73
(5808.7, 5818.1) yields 35.76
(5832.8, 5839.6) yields 35.37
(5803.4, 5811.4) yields 39.69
